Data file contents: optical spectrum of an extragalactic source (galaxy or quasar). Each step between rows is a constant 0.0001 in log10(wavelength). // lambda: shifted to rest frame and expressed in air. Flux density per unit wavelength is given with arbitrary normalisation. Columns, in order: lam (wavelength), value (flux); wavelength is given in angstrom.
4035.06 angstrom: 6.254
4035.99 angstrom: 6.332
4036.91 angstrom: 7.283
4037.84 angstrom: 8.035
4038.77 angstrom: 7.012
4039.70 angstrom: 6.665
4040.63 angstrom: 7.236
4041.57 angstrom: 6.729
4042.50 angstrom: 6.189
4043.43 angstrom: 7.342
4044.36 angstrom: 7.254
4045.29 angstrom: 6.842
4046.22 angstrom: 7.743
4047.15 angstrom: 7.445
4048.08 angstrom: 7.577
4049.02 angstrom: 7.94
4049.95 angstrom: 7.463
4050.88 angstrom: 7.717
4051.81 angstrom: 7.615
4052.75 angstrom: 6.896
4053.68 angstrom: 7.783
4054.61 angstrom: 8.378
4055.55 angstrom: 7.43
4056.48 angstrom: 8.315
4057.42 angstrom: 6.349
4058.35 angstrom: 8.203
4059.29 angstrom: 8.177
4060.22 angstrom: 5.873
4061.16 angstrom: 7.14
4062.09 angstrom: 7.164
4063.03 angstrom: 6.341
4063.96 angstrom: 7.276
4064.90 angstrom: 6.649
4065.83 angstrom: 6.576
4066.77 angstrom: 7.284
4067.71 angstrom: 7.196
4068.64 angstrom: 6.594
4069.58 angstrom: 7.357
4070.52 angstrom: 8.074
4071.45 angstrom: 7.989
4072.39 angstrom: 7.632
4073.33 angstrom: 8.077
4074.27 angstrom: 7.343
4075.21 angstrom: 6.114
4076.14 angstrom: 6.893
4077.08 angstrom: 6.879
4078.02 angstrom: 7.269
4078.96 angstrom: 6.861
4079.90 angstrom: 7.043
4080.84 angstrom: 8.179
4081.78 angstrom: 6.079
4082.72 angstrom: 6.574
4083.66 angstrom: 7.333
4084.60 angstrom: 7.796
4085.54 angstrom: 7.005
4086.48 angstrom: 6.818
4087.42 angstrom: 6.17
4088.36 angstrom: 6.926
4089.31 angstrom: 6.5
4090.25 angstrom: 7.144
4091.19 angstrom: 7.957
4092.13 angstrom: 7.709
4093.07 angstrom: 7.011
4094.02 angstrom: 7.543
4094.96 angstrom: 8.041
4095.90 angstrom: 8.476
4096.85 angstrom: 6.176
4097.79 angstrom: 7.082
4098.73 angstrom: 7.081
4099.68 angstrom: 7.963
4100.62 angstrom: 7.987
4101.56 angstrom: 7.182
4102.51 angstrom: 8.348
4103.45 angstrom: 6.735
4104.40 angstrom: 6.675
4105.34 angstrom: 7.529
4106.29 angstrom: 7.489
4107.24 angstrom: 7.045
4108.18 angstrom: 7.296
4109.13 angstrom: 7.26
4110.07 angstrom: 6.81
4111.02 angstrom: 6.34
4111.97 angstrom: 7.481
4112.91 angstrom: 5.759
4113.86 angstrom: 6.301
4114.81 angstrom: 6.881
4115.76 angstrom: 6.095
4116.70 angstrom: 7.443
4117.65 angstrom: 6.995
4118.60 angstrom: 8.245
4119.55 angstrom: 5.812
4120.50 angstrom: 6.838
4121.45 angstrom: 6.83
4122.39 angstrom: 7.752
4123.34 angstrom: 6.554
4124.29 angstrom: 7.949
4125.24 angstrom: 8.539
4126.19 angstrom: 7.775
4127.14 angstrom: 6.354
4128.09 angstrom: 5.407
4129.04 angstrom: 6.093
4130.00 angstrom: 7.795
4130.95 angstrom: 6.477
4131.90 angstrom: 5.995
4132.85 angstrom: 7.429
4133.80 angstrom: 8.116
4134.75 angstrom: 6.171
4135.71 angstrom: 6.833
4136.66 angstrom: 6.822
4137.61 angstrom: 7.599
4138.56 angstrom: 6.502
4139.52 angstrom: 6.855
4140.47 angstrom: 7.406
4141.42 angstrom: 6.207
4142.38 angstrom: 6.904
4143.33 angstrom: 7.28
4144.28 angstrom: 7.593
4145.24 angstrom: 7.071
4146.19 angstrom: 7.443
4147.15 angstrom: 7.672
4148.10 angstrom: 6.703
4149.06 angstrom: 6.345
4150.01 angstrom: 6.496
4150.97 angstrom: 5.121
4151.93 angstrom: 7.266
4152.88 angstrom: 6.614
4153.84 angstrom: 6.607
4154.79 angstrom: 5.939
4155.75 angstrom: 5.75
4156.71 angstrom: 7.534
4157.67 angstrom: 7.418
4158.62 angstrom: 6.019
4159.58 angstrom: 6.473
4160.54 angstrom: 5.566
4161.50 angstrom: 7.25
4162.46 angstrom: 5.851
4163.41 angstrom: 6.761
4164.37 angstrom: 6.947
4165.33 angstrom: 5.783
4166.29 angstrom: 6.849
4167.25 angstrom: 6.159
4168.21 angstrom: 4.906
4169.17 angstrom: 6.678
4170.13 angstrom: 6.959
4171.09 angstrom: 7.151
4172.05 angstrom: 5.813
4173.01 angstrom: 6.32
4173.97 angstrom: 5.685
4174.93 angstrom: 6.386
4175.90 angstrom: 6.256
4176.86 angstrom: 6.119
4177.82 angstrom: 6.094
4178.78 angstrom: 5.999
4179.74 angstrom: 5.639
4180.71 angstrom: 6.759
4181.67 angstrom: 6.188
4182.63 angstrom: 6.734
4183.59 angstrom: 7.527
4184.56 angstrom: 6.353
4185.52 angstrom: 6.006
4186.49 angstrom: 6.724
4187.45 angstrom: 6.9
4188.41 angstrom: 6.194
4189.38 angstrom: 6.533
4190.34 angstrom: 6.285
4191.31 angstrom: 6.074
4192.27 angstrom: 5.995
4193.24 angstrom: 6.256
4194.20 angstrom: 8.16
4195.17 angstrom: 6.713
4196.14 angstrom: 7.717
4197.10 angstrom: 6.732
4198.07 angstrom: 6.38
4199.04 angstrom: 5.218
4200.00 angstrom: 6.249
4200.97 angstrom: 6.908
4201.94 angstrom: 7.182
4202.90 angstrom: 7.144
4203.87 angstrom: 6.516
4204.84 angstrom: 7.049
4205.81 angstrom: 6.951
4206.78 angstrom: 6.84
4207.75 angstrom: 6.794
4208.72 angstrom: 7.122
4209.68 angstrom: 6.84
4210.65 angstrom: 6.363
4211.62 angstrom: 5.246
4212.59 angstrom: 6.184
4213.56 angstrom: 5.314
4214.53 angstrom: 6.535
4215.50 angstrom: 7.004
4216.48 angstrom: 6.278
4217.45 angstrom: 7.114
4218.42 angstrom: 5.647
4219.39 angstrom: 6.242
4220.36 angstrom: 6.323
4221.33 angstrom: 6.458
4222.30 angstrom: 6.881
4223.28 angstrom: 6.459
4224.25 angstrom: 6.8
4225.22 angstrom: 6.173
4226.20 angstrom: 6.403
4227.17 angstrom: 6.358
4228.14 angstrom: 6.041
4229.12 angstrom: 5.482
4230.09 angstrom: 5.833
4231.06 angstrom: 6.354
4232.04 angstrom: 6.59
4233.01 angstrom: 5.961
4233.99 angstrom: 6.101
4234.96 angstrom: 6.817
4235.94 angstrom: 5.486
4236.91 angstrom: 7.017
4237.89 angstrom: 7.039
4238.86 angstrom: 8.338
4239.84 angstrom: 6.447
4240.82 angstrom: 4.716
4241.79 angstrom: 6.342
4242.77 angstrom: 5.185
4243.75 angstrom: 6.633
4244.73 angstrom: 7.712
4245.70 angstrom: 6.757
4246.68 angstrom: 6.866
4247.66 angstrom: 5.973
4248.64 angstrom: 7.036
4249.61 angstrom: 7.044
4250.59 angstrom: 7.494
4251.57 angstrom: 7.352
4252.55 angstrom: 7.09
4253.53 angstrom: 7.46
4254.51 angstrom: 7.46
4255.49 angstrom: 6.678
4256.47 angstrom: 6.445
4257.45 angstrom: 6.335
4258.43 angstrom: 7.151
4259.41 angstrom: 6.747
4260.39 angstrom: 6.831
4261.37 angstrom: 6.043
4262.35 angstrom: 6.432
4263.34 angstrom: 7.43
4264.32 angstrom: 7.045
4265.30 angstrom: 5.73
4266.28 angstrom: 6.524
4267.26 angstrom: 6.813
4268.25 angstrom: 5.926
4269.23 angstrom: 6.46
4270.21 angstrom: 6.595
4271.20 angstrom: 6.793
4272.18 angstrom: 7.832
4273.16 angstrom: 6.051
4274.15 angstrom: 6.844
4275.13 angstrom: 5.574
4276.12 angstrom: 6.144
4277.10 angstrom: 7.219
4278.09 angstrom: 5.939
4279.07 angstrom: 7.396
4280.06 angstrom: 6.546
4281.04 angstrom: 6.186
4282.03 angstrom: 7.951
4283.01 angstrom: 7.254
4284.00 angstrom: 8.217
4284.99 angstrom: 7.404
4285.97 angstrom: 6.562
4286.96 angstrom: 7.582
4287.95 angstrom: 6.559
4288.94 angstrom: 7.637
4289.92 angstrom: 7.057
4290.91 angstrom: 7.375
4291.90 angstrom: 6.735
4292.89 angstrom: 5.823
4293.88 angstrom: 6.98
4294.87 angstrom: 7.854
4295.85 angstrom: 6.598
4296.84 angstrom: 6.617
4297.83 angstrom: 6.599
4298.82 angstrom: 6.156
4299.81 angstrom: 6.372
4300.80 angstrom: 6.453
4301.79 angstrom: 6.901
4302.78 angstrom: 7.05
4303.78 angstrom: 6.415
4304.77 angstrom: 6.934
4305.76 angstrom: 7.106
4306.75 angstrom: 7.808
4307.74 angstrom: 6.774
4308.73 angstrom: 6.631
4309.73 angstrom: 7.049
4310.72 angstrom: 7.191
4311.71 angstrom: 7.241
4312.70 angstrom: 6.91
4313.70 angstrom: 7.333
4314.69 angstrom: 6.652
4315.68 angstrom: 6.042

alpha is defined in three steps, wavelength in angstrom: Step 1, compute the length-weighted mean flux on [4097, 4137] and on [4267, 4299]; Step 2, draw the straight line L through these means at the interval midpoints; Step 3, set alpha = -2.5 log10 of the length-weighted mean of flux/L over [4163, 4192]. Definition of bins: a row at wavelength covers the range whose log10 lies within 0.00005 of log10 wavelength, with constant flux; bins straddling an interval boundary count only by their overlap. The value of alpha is 0.098 mag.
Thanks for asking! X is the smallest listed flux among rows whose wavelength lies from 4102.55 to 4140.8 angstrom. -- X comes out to 5.407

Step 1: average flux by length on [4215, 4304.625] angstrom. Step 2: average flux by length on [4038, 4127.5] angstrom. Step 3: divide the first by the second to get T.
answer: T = 0.9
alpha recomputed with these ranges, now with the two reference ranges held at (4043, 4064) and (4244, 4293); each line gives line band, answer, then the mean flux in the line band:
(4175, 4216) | 0.084 mag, 6.52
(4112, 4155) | 0.050 mag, 6.88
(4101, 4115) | 0.038 mag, 7.02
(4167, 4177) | 0.143 mag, 6.22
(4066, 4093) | 0.027 mag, 7.16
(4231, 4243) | 0.093 mag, 6.36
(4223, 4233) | 0.119 mag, 6.23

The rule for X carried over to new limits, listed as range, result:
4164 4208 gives 4.906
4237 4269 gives 4.716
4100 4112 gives 6.34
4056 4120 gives 5.759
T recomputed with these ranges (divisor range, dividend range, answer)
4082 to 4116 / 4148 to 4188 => 0.90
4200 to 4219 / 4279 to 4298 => 1.07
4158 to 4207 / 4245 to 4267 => 1.05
